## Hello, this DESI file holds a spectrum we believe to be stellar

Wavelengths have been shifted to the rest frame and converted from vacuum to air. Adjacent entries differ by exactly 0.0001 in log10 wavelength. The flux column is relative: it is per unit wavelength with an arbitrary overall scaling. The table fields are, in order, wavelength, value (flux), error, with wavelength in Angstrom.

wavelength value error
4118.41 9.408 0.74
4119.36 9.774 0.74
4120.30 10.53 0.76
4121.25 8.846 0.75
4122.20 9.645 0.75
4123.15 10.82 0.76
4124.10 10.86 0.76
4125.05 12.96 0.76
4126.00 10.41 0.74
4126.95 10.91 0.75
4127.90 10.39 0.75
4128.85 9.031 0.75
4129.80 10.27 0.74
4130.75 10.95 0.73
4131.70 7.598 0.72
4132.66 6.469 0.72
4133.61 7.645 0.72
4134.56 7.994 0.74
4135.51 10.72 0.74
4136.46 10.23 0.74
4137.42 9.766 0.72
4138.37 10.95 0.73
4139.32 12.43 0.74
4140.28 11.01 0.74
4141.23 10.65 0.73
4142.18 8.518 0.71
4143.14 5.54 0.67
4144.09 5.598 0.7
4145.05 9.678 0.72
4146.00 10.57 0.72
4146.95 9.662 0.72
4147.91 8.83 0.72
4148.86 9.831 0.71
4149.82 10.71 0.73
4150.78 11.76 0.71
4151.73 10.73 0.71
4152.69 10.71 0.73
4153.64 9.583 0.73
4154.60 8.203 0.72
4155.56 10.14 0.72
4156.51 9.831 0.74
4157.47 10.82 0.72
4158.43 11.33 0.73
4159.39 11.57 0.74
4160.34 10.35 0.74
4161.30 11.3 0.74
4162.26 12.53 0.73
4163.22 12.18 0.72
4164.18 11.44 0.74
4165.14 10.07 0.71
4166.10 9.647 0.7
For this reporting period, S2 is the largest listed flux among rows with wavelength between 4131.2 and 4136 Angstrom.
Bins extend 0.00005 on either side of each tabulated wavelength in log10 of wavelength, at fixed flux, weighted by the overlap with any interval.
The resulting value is 10.72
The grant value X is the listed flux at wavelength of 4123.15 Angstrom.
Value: 10.82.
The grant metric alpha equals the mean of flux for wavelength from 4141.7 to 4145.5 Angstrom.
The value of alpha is 7.31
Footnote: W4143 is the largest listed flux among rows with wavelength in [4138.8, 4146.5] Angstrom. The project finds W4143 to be 12.43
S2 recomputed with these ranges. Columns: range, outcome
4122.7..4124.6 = 10.86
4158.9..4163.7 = 12.53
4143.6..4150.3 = 10.71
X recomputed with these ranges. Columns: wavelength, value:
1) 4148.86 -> 9.831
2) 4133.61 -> 7.645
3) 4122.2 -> 9.645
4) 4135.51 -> 10.72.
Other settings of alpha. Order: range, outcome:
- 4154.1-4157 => 9.39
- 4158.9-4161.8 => 11.1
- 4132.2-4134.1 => 7.08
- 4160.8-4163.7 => 12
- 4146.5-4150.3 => 9.74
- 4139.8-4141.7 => 10.8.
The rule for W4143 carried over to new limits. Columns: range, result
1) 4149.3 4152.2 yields 11.76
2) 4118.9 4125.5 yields 12.96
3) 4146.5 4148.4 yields 9.662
